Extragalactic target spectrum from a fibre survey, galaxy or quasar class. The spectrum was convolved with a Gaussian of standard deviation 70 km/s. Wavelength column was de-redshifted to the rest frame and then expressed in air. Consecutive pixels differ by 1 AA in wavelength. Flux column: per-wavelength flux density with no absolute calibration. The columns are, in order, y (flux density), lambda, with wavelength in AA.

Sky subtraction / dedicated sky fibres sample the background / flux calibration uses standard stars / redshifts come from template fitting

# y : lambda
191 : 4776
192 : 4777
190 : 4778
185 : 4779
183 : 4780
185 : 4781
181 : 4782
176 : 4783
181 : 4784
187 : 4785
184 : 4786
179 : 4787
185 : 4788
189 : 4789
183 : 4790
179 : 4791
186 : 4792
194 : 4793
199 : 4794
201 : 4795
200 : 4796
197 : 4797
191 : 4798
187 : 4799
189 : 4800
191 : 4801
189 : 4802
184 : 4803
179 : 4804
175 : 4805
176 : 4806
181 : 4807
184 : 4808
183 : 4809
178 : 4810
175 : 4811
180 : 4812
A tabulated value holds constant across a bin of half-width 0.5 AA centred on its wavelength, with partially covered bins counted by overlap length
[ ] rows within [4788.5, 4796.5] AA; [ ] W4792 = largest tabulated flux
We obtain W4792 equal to 201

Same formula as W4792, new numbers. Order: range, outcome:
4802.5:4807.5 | 184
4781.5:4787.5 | 187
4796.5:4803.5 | 197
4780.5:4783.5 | 185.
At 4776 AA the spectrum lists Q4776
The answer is 191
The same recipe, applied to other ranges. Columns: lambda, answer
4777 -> 192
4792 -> 186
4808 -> 184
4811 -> 175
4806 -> 176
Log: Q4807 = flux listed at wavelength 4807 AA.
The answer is 181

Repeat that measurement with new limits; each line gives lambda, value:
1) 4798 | 191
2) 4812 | 180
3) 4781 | 185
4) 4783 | 176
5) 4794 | 199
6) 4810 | 178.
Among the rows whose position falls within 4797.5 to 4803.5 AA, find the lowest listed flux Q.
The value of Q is 184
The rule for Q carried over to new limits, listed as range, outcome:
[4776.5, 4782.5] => 181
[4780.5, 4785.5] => 176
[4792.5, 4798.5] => 191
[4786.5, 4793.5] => 179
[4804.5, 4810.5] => 175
